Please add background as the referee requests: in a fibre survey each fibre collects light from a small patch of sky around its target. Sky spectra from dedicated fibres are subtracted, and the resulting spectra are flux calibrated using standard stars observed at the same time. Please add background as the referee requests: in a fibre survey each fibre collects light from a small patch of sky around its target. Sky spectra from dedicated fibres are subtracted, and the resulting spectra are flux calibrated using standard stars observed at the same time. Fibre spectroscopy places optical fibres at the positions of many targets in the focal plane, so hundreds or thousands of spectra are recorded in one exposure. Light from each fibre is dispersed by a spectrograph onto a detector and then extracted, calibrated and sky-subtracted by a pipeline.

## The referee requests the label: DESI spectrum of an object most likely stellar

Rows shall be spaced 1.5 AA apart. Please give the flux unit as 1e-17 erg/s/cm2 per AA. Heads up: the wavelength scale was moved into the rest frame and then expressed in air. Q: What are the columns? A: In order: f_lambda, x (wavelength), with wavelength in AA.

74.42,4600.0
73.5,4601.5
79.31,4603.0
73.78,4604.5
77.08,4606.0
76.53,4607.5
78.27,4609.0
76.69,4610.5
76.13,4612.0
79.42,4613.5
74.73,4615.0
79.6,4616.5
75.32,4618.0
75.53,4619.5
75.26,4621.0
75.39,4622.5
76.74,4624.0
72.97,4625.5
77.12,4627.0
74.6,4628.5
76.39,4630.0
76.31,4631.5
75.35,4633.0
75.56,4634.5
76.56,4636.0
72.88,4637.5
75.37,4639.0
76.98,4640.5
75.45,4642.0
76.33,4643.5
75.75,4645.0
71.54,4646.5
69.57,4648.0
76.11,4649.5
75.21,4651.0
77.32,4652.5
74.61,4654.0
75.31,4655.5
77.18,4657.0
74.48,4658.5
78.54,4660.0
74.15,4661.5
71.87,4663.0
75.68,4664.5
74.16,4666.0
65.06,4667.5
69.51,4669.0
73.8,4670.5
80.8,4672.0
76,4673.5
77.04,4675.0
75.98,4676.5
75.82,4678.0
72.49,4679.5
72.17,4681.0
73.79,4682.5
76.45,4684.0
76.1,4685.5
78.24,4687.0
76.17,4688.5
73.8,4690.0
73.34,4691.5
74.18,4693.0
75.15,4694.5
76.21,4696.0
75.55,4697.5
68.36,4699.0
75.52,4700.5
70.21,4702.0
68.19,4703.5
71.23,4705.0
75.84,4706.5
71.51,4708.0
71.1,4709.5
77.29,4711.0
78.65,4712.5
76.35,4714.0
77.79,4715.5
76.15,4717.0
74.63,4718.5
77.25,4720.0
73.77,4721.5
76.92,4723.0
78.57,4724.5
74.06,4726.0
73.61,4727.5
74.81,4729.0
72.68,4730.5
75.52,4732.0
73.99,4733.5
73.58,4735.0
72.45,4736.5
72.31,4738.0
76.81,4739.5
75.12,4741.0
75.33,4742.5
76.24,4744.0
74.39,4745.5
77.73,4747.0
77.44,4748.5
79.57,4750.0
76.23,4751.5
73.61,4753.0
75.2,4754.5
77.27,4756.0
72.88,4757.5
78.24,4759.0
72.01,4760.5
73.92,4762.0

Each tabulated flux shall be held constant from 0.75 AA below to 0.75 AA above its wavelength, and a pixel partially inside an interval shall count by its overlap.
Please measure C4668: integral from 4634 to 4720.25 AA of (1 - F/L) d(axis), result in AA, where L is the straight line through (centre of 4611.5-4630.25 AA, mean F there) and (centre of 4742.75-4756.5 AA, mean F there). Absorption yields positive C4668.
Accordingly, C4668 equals 1.8 AA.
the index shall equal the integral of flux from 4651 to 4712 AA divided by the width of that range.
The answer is 74.3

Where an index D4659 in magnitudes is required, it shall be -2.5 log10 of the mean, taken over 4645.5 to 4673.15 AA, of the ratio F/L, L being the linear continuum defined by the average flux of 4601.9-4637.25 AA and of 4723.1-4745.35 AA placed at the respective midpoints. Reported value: 0.02 mag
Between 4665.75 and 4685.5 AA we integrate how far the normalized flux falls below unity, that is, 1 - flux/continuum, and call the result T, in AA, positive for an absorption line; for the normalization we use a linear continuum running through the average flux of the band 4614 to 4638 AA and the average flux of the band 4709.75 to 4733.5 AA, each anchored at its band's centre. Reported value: 0.4 AA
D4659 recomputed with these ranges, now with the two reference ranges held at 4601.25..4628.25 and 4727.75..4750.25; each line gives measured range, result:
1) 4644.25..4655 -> 0.024 mag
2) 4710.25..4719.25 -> -0.021 mag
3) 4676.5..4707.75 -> 0.023 mag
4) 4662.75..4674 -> 0.035 mag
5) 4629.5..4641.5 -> 0.006 mag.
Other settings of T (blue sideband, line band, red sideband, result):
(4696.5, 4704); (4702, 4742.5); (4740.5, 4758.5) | -0.5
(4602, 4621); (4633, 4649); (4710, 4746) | 0.4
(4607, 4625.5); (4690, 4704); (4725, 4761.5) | 0.5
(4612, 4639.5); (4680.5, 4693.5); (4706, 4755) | 0.1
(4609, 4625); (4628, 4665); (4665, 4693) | 0.2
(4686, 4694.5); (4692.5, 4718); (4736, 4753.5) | 0.4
